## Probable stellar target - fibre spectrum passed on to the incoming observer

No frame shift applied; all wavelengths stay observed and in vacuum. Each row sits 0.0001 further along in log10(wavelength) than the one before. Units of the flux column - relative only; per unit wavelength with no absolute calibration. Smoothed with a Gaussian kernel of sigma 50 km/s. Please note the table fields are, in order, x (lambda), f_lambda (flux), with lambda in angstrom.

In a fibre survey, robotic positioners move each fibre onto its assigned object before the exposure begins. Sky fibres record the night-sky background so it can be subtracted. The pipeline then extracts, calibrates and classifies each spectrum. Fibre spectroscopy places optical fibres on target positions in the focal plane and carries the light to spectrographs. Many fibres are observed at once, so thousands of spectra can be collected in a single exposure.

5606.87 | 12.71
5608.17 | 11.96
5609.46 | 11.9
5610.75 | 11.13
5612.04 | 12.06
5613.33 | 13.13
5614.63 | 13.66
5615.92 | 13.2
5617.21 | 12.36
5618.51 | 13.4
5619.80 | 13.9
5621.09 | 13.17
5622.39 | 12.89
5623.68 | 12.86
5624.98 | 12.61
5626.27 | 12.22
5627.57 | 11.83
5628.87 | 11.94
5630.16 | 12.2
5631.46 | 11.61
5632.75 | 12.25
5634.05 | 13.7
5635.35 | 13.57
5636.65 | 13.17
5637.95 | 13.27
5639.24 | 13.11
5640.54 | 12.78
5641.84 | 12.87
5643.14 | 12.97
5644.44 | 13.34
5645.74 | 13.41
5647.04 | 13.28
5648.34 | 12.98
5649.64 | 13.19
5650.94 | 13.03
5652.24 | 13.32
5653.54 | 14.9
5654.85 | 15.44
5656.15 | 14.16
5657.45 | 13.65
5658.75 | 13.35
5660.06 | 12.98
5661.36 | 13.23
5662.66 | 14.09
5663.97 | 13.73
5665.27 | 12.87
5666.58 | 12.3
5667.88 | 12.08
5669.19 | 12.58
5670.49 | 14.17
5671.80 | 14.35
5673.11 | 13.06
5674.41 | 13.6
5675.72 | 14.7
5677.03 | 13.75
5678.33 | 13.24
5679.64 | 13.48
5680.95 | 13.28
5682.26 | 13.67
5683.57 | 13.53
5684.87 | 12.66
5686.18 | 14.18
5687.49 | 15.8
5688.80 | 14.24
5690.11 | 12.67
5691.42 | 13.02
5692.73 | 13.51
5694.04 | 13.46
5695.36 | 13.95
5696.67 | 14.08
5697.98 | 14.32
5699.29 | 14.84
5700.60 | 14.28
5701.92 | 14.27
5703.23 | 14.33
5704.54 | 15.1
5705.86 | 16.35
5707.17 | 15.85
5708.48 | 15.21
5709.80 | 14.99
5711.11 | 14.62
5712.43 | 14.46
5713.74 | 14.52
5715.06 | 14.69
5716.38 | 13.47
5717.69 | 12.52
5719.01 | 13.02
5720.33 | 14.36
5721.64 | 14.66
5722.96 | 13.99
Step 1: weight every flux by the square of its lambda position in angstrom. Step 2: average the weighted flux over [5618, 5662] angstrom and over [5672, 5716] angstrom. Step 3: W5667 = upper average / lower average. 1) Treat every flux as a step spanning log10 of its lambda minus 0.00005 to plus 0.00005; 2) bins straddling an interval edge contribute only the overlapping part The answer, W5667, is 1.10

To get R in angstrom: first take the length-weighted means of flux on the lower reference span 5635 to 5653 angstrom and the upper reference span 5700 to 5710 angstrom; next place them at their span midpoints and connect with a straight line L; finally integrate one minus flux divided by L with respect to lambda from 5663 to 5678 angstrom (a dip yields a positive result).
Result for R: 0.6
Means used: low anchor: 13.2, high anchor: 15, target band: 13.4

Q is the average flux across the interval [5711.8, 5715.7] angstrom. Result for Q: 14.6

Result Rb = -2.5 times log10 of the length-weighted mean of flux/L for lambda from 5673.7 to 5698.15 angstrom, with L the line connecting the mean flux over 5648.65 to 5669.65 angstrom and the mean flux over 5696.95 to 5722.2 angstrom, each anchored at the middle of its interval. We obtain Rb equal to 0.021 mag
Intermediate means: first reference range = 13.4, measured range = 13.7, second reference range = 14.5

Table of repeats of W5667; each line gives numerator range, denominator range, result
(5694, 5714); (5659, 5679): 1.11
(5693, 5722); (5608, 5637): 1.17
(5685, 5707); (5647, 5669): 1.08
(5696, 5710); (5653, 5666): 1.09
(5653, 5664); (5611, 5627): 1.10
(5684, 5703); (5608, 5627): 1.13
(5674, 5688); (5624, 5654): 1.08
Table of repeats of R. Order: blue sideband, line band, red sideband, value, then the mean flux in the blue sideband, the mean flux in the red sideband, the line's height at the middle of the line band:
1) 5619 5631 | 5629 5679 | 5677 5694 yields -0.8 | 12.6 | 13.6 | 13.1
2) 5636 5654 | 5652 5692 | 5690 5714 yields 0.6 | 13.2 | 14.5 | 13.8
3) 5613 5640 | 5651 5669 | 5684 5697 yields -0.3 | 12.9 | 13.7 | 13.3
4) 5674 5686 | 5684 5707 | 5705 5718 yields -0.1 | 13.6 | 14.7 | 14.1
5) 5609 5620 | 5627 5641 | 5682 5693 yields 0.3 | 12.7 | 13.7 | 13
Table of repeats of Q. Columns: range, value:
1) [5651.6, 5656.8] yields 14.4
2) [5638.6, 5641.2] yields 12.9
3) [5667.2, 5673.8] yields 13.3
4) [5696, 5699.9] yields 14.4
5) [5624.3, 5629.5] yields 12.1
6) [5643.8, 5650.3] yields 13.2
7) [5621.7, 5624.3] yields 12.9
